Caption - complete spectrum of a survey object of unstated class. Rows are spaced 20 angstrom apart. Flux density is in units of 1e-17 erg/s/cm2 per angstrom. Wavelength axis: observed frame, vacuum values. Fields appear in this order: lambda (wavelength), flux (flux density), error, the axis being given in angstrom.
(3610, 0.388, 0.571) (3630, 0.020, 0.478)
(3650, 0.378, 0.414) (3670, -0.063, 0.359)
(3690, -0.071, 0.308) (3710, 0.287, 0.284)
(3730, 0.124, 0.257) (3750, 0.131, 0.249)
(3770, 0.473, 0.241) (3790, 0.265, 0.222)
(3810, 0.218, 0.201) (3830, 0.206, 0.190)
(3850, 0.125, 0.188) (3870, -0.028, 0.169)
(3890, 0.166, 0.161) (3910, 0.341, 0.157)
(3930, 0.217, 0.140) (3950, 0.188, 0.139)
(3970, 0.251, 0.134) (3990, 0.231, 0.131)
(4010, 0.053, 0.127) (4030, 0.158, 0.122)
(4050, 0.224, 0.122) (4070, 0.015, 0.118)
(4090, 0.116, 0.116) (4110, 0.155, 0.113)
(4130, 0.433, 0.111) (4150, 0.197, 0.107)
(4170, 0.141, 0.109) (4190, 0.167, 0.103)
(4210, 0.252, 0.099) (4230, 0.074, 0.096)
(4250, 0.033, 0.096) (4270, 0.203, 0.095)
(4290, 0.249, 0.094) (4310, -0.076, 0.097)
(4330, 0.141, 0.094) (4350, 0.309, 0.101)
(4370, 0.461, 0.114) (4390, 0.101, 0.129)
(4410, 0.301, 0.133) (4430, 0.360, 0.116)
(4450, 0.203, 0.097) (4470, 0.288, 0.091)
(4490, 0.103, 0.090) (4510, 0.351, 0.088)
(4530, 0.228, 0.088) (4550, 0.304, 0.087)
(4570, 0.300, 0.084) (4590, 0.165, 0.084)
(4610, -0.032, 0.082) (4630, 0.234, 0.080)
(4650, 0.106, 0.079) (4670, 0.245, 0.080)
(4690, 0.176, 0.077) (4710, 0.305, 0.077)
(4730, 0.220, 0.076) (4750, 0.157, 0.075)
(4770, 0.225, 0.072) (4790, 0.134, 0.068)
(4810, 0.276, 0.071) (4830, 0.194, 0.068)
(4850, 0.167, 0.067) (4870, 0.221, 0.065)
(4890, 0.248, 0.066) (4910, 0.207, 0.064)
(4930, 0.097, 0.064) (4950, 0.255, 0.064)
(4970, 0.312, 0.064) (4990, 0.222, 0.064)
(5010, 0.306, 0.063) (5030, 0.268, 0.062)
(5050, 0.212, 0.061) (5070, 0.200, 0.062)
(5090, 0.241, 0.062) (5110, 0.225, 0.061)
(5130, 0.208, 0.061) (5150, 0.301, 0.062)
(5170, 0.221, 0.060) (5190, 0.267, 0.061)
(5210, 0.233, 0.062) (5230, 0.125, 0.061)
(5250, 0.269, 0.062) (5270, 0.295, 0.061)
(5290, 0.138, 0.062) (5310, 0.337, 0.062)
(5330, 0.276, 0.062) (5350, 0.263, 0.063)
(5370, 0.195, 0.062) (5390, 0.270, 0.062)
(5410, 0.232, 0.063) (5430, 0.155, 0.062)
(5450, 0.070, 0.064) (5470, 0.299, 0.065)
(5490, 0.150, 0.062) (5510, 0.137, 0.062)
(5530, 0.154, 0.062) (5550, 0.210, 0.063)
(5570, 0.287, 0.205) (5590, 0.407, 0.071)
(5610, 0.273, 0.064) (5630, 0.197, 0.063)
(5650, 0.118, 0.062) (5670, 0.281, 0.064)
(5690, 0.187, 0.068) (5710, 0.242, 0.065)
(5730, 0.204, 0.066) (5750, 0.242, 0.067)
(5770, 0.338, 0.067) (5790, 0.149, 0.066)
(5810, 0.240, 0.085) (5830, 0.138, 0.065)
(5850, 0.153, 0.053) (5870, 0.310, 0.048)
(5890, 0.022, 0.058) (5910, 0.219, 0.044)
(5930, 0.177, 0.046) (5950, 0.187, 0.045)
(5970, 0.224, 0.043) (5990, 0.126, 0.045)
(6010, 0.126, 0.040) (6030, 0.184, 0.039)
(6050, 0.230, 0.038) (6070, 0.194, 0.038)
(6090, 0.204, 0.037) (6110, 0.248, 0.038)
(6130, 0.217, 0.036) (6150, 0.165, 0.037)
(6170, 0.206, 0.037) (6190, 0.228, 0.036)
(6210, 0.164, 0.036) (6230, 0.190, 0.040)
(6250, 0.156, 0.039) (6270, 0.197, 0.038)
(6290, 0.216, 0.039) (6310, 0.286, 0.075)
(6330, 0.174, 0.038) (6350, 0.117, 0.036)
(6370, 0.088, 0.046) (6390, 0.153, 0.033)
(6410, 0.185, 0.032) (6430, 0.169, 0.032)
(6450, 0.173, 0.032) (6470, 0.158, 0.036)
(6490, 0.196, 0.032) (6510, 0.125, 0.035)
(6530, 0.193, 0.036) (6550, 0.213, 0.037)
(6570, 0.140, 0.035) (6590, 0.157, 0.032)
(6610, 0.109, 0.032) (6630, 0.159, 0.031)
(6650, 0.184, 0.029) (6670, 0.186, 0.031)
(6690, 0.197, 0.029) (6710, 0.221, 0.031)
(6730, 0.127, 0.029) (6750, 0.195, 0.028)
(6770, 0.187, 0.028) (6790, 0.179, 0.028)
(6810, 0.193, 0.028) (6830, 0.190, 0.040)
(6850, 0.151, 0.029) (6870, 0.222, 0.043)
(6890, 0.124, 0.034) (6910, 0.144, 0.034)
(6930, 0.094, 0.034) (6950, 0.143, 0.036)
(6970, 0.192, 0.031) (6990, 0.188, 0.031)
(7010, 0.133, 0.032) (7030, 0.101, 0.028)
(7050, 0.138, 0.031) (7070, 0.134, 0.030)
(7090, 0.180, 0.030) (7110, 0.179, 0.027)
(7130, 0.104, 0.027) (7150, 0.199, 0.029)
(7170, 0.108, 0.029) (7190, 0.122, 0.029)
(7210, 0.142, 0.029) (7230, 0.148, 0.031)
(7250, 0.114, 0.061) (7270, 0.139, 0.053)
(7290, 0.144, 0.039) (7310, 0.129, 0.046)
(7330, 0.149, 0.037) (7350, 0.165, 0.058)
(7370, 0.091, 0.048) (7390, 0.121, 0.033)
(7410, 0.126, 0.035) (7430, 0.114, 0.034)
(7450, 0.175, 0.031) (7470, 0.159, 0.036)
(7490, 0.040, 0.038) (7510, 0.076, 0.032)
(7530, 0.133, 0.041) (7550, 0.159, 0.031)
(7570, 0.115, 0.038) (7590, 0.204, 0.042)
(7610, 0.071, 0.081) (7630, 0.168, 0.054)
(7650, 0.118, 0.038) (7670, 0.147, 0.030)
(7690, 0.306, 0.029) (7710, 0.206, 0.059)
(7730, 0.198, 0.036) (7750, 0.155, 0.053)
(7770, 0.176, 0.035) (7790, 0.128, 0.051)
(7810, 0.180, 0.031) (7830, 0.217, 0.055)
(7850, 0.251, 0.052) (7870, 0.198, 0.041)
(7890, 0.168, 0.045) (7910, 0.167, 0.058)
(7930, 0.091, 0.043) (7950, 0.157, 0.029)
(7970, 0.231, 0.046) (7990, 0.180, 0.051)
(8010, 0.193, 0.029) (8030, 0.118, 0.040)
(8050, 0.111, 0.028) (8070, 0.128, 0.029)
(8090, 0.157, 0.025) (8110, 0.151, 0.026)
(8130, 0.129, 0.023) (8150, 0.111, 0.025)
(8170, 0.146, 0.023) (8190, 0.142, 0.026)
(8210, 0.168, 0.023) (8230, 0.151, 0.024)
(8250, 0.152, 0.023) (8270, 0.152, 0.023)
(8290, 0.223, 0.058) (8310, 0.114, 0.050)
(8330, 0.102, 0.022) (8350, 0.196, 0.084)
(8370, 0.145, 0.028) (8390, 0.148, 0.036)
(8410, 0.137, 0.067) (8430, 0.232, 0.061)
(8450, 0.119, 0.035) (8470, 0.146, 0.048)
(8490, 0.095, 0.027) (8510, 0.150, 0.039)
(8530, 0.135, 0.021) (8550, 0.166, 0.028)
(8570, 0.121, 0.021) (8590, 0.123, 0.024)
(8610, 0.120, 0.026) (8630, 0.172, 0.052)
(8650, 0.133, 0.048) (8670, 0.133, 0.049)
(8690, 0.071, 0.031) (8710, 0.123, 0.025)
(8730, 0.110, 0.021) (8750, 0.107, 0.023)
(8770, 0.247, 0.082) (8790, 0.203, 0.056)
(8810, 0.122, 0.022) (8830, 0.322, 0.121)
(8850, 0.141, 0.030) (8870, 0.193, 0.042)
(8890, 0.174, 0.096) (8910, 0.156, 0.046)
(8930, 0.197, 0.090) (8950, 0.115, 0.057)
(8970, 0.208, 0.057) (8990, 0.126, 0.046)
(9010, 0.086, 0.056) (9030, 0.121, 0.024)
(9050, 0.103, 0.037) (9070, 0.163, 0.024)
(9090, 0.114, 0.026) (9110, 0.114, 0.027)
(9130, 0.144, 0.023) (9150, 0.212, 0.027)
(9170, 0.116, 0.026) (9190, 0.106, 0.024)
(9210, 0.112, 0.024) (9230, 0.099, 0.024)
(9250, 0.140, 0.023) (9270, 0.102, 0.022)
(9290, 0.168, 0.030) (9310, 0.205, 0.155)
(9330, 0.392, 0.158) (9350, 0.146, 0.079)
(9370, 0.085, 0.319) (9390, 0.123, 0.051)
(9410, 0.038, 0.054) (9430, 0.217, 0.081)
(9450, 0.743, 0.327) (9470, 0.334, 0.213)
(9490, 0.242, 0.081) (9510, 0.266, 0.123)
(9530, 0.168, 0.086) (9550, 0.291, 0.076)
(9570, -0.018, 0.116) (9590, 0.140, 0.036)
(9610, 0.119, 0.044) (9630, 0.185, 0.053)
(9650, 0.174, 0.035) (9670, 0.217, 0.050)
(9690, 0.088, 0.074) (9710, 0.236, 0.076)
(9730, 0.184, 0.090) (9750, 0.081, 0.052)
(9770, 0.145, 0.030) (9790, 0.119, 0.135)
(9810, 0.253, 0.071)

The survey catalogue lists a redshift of 0.172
